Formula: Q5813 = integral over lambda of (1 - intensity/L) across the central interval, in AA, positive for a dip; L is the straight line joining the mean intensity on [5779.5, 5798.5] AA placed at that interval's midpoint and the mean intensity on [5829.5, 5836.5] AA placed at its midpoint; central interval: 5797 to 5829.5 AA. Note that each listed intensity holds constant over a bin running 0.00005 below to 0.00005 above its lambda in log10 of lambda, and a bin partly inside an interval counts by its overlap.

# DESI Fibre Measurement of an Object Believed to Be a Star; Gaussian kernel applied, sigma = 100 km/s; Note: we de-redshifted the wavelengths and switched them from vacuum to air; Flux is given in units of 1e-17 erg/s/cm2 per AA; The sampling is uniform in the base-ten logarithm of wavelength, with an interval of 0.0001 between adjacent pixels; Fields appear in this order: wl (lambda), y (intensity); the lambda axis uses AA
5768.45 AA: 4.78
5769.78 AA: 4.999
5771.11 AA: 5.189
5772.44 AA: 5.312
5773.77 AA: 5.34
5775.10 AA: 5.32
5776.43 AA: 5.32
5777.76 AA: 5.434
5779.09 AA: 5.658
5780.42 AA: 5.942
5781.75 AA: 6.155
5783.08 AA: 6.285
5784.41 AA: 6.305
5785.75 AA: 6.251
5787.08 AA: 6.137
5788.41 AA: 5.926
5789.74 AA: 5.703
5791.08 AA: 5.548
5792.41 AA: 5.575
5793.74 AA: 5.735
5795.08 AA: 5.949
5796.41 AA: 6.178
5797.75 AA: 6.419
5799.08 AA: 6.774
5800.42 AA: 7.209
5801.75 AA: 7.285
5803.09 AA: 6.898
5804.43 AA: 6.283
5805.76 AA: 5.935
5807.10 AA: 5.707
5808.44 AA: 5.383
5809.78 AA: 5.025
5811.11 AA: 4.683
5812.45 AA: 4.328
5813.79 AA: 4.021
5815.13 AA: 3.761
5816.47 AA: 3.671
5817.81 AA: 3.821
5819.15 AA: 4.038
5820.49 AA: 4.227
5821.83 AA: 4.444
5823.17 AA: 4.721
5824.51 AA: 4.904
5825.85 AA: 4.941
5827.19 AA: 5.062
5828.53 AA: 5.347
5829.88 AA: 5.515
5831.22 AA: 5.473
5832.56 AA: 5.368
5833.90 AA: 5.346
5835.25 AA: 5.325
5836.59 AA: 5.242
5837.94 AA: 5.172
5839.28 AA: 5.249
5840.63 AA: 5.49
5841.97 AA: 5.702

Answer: 2.7 AA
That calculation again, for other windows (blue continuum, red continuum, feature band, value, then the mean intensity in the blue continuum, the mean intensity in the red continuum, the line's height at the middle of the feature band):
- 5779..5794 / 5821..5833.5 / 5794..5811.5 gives -1.66 AA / 5.95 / 5.08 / 5.61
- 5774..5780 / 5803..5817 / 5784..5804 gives -4.02 AA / 5.45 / 5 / 5.22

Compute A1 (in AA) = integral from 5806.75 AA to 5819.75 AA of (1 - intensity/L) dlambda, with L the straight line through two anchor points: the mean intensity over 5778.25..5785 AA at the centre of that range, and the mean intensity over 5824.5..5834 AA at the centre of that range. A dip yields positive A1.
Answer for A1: 2.6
